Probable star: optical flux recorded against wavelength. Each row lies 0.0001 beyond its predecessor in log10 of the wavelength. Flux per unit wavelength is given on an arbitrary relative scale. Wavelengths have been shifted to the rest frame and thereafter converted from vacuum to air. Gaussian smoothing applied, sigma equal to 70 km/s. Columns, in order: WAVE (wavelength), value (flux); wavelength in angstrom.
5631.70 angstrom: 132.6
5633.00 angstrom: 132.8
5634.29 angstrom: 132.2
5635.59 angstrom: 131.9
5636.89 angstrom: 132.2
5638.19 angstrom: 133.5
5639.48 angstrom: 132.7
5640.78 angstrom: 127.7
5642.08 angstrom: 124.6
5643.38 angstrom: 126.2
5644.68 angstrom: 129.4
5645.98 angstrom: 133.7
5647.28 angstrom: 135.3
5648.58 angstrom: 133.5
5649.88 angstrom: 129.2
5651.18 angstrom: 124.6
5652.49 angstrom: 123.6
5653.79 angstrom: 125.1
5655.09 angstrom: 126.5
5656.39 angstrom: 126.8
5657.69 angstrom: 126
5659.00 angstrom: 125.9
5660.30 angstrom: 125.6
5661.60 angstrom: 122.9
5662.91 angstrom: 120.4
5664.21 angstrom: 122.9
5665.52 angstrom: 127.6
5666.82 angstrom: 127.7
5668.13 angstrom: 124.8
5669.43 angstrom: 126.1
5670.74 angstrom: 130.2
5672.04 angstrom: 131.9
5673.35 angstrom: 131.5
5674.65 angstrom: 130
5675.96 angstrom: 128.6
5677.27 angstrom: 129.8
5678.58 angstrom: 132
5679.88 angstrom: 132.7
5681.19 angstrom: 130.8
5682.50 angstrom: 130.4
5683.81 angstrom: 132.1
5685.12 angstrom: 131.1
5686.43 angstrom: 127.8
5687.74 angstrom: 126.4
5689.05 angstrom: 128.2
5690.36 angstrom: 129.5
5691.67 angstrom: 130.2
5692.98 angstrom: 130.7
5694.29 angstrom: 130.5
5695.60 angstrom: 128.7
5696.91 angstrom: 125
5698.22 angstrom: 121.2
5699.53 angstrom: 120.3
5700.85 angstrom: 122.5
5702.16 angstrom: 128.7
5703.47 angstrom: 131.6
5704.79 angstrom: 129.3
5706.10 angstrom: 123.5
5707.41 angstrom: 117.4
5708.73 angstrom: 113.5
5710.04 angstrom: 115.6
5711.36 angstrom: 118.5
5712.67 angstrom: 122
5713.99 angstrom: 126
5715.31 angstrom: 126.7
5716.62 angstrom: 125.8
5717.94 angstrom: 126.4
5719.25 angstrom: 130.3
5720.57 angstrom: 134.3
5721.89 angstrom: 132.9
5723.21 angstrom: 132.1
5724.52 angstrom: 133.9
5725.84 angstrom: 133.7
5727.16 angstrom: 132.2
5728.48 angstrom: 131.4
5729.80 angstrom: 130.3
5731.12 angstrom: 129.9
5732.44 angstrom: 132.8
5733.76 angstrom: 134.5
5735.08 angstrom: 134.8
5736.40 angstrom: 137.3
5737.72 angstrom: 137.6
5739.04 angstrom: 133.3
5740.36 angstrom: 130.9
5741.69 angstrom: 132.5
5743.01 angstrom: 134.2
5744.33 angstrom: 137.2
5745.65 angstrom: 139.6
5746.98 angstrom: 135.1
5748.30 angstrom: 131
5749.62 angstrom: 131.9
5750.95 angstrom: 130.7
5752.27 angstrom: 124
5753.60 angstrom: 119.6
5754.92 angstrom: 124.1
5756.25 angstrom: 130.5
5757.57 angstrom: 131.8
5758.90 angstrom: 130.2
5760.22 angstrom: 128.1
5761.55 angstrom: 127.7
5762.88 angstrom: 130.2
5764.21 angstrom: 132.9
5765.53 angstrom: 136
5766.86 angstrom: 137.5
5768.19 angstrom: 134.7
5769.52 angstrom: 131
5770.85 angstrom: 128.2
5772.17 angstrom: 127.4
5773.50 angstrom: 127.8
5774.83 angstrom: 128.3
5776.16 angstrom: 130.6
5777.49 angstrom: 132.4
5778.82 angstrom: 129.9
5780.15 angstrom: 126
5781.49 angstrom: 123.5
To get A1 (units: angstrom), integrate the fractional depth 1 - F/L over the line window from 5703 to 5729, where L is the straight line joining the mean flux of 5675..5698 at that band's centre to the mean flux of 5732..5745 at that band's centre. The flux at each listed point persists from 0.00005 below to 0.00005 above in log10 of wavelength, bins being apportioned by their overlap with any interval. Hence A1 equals 1.1 angstrom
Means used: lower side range 130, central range 127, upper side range 135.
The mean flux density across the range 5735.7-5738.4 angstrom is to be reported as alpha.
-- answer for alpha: 138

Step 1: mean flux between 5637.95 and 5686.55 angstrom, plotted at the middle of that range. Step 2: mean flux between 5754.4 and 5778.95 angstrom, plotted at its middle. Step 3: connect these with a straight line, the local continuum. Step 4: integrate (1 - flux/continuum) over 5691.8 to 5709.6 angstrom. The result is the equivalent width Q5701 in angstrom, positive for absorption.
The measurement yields 0.6 angstrom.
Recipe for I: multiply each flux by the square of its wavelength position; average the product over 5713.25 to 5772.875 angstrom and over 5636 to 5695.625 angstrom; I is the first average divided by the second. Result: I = 1.05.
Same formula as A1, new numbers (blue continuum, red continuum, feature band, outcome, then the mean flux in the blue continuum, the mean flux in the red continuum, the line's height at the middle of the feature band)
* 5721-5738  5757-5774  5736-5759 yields 0.08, 133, 131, 132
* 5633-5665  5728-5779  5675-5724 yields 0.98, 128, 132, 130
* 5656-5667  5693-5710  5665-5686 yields -0.86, 125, 124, 125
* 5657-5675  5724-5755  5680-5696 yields -0.18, 127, 132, 128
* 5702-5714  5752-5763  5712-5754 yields -2.26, 122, 127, 125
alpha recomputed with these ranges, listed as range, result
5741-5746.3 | 136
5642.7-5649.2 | 132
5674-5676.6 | 129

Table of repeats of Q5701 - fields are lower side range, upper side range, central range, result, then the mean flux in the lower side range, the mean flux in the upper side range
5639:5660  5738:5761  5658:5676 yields 0.2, 128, 131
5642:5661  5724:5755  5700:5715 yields 0.9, 128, 132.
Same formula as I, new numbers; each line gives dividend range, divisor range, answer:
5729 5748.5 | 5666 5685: 1.06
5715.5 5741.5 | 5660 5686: 1.05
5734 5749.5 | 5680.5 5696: 1.06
